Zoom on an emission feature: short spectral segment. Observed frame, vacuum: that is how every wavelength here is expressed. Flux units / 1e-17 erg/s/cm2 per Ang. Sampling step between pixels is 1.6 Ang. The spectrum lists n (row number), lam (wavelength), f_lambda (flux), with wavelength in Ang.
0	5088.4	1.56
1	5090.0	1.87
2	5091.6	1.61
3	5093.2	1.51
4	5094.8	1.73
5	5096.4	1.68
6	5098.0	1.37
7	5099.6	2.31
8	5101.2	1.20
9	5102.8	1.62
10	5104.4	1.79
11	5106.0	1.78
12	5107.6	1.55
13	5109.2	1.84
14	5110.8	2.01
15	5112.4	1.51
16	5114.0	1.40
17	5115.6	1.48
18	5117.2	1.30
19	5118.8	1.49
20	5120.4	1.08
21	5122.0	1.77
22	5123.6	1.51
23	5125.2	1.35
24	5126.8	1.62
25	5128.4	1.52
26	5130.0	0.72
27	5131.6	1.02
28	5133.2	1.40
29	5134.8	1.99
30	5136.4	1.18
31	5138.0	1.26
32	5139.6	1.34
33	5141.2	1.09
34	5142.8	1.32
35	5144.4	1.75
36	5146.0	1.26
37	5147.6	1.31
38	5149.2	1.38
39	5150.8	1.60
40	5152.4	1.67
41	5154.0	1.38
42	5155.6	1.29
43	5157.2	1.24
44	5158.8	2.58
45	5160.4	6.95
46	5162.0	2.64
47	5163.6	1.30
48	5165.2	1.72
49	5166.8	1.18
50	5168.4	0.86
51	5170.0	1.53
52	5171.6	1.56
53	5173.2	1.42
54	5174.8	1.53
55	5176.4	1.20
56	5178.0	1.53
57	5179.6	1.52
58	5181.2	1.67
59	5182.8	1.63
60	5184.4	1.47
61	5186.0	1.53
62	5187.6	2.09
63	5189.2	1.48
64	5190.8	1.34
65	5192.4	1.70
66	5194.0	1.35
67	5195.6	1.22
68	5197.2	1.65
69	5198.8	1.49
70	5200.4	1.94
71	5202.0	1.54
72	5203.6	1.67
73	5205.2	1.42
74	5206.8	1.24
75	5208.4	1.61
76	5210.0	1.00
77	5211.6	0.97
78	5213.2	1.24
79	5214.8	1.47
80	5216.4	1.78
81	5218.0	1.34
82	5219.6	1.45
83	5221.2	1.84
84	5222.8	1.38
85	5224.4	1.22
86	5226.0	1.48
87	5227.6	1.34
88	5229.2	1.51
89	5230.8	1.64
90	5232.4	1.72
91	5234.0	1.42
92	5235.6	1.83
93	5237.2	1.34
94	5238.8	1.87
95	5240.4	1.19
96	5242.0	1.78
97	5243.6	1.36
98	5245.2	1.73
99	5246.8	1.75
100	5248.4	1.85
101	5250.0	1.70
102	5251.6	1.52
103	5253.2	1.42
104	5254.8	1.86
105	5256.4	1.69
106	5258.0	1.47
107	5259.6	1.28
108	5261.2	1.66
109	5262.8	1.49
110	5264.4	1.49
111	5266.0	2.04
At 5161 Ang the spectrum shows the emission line Hgamma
